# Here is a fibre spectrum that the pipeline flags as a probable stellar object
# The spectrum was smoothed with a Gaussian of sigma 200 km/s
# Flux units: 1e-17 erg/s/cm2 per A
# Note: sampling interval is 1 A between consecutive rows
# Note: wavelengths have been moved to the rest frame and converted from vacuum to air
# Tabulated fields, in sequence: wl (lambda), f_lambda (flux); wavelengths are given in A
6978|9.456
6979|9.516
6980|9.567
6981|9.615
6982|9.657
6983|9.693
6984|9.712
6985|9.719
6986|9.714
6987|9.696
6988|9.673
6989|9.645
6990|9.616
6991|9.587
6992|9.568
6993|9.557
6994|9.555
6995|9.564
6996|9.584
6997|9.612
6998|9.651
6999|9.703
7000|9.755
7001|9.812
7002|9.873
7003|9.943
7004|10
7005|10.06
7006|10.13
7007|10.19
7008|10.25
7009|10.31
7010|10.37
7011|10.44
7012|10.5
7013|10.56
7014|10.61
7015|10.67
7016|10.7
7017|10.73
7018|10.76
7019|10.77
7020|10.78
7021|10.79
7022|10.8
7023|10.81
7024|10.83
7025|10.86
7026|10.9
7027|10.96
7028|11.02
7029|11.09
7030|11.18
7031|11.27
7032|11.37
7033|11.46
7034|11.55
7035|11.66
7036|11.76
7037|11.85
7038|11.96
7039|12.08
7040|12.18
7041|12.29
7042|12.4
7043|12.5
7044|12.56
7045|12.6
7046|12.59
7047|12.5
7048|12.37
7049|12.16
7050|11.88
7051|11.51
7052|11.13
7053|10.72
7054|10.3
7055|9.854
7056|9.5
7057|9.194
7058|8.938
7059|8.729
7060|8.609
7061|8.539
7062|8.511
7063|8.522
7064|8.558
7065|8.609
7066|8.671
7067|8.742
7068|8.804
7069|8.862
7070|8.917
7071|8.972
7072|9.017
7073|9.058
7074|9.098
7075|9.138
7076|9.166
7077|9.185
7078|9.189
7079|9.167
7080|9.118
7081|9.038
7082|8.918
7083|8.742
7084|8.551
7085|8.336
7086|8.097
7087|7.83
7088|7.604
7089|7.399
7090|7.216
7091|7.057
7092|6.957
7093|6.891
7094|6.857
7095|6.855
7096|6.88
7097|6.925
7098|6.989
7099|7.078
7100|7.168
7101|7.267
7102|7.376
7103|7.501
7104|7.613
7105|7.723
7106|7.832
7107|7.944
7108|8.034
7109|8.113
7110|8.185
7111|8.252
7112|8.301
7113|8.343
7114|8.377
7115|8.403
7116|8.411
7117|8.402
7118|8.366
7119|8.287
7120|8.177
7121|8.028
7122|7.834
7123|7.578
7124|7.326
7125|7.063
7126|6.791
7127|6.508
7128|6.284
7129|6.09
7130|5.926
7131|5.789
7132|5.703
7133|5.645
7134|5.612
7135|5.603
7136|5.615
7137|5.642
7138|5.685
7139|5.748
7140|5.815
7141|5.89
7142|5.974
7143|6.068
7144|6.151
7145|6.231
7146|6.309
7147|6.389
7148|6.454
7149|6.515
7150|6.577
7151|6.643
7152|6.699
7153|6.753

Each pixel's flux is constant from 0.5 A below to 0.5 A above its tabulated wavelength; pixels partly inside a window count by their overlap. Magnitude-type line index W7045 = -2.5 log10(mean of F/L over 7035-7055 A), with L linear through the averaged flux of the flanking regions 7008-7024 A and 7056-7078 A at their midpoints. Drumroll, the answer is -0.23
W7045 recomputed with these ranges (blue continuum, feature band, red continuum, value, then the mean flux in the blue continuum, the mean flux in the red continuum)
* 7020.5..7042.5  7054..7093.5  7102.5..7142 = 0.096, 11.4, 7.12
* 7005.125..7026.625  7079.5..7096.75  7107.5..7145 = 0.063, 10.6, 6.96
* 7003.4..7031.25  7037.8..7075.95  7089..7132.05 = -0.104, 10.6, 7.43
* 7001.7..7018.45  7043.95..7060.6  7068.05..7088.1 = -0.151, 10.4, 8.82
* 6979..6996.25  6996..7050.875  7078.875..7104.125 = -0.232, 9.63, 7.65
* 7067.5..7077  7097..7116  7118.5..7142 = -0.046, 9.01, 6.45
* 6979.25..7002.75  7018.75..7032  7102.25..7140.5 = -0.212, 9.66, 7.17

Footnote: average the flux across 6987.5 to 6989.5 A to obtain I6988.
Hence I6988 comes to 9.66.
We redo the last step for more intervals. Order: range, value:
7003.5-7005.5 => 10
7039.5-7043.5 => 12.3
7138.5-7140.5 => 5.78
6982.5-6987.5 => 9.71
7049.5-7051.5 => 11.7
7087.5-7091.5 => 7.32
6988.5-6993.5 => 9.59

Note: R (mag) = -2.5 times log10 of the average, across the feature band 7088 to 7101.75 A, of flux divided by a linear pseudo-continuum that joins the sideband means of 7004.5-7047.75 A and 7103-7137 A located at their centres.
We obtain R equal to 0.18 mag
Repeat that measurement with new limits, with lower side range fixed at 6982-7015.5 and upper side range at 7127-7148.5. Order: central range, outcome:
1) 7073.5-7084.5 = -0.18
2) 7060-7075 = -0.11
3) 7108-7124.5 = -0.23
